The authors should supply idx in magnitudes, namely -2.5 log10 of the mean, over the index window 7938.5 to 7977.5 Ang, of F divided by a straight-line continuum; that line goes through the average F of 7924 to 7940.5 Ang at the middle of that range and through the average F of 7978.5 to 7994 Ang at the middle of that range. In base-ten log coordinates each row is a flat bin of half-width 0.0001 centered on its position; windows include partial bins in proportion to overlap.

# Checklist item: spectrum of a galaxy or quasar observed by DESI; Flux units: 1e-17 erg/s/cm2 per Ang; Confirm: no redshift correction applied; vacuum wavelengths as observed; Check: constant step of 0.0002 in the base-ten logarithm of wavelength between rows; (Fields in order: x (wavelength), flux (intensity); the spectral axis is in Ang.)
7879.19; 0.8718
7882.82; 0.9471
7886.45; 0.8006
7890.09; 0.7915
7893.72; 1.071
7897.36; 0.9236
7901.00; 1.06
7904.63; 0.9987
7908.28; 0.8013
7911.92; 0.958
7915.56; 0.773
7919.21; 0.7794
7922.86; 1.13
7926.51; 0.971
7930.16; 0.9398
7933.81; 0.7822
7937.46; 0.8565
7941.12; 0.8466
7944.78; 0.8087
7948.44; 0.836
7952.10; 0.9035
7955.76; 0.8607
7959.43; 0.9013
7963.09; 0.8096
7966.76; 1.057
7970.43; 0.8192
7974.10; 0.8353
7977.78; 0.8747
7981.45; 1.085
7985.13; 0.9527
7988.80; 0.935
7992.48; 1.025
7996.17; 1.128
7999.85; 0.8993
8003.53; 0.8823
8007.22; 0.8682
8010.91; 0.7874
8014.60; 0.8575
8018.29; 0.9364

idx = 0.09 mag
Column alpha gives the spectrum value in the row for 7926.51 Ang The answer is 0.971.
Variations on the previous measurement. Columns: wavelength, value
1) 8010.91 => 0.7874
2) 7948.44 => 0.836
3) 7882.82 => 0.9471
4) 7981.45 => 1.085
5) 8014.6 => 0.8575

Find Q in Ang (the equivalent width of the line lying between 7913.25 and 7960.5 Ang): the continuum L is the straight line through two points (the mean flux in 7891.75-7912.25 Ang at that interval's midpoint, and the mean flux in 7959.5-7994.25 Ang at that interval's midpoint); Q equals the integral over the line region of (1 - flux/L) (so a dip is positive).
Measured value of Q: 3.7 Ang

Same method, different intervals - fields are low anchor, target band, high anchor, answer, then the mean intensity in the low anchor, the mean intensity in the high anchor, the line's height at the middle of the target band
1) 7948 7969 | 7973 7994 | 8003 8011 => -1.9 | 0.897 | 0.852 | 0.874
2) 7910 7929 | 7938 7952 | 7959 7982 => 1.1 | 0.922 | 0.903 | 0.913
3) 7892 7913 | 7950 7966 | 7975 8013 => 1.2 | 0.968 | 0.94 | 0.951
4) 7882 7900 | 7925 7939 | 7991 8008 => 0.7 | 0.911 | 0.965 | 0.931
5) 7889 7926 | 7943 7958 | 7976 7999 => 1.8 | 0.933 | 0.996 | 0.967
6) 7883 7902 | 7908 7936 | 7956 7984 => 0.7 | 0.925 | 0.91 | 0.919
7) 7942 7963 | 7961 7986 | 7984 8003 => 0.1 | 0.857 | 0.982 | 0.921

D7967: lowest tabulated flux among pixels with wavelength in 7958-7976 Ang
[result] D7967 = 0.8096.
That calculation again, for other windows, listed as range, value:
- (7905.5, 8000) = 0.773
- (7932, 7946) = 0.7822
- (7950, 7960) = 0.8607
